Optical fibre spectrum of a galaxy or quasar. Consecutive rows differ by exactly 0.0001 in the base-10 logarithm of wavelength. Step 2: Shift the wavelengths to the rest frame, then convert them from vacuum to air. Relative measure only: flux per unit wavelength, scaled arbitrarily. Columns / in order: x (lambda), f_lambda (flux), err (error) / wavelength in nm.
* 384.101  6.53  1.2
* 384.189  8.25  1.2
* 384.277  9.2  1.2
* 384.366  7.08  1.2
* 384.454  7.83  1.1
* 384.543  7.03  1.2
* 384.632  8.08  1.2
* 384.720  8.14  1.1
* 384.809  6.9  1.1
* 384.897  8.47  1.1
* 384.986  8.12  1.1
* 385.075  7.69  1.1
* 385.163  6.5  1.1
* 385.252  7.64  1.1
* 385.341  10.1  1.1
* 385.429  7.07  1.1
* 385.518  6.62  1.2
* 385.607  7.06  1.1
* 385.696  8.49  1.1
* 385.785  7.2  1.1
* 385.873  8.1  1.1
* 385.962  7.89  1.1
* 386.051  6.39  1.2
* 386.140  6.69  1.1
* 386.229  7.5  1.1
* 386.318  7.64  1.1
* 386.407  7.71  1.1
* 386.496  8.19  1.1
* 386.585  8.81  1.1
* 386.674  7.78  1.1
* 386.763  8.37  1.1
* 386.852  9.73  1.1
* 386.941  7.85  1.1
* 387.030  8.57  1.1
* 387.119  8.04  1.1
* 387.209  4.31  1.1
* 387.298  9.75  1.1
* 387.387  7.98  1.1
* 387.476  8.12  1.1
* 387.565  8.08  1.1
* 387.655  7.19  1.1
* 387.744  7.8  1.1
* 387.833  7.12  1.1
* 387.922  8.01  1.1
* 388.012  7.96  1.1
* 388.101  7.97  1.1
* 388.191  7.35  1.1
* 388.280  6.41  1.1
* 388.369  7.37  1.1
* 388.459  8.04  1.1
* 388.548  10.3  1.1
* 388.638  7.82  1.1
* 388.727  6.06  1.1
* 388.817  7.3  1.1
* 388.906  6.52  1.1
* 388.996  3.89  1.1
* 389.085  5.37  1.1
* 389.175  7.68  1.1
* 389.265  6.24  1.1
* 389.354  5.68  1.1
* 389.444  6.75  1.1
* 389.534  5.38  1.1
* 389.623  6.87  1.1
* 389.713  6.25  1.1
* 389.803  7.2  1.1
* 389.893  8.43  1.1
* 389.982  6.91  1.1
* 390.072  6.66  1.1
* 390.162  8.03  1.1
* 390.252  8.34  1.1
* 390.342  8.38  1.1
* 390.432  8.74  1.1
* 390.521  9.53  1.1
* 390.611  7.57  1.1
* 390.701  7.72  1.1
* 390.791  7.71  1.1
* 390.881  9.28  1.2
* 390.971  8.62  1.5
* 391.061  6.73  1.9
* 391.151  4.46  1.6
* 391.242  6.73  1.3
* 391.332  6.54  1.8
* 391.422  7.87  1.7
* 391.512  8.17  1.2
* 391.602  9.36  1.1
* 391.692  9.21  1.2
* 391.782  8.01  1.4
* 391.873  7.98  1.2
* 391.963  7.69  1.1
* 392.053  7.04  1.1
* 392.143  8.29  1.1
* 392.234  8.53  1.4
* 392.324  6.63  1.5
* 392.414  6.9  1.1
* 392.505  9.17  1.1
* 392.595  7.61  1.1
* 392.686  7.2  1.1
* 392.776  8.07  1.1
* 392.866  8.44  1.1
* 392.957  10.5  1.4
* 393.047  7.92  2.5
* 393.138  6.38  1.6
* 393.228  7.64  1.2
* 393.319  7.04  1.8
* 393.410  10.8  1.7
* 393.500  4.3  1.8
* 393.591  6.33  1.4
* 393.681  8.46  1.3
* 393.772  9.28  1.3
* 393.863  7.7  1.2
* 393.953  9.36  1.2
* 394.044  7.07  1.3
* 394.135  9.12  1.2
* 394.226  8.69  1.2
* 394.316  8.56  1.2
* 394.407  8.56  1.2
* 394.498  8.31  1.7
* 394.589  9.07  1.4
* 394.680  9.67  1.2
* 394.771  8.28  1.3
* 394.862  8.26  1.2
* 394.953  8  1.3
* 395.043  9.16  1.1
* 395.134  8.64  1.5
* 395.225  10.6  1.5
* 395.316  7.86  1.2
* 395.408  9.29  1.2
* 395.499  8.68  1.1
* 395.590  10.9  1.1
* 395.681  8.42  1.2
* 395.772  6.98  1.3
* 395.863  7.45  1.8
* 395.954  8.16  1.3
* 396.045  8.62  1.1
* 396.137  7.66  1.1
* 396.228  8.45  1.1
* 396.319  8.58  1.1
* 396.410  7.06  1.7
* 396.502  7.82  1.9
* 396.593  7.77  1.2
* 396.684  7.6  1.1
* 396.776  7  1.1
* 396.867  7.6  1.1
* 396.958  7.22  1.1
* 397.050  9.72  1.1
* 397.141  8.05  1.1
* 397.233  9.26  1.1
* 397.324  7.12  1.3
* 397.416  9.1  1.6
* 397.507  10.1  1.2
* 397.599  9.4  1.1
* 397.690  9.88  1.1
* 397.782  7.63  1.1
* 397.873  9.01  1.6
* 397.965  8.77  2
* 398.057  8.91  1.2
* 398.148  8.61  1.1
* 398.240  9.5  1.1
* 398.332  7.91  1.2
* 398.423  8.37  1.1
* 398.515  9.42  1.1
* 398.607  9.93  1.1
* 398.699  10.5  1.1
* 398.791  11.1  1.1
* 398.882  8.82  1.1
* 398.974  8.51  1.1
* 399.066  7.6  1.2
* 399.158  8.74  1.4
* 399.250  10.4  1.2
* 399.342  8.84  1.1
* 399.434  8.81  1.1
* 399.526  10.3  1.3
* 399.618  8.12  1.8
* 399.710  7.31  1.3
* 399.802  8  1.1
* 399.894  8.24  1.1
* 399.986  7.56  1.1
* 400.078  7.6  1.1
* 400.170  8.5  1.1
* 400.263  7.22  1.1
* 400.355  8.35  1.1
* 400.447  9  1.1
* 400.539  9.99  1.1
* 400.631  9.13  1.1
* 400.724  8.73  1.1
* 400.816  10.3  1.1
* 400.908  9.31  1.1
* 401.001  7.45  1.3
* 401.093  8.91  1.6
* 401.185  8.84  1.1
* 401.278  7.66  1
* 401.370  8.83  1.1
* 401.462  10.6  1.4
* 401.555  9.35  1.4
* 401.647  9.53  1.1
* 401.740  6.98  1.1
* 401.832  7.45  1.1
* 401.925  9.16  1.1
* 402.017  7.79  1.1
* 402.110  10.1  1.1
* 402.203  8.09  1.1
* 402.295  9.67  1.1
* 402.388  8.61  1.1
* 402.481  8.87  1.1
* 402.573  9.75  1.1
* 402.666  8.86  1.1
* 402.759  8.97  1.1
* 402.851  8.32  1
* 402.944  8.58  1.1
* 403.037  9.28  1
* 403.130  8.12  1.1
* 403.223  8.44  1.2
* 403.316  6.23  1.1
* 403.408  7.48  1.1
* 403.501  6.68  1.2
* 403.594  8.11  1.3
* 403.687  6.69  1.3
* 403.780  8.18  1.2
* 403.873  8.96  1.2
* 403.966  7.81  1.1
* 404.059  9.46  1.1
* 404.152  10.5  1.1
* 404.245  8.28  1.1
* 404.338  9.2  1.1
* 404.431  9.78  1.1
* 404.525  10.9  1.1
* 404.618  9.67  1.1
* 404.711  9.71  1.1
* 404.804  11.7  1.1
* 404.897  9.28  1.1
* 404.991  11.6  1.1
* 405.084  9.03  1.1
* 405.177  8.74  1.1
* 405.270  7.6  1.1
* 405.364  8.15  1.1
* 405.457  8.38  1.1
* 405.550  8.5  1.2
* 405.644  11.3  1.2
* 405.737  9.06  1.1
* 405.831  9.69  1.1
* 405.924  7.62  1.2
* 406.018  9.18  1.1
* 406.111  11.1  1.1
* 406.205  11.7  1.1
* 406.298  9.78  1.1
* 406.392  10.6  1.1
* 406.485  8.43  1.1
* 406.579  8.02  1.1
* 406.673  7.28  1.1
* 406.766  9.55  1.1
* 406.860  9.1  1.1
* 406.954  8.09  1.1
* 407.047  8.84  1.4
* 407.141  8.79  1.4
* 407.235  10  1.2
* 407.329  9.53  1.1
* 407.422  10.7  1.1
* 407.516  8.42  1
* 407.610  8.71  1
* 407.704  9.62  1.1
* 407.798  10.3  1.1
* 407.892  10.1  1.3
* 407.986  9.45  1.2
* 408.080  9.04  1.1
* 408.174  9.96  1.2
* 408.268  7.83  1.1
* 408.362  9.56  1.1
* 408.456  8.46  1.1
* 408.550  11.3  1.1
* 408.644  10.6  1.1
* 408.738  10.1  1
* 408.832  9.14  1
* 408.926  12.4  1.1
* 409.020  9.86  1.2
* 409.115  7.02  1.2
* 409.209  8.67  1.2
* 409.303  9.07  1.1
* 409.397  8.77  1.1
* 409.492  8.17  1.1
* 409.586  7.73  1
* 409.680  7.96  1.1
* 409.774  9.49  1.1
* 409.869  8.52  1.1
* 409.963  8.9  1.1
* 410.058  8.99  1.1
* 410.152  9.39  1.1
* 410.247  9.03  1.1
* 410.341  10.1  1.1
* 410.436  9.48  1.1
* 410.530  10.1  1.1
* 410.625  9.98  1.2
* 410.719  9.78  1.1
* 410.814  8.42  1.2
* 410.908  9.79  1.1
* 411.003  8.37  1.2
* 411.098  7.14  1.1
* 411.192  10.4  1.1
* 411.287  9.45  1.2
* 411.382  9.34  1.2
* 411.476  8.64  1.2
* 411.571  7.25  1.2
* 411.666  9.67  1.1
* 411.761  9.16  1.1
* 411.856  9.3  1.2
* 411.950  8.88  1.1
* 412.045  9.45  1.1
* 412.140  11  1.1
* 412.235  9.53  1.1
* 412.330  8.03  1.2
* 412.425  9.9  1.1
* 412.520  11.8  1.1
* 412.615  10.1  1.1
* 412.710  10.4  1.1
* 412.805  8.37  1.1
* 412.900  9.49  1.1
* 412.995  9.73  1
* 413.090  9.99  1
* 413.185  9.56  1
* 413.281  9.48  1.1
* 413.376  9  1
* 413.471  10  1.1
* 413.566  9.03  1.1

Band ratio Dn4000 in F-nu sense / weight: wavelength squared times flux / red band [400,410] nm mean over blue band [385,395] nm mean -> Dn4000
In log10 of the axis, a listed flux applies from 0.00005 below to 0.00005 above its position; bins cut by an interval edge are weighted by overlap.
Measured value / 1.26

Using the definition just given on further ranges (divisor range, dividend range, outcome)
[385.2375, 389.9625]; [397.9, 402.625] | 1.27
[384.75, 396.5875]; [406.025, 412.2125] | 1.30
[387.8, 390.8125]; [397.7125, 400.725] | 1.27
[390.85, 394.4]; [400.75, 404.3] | 1.14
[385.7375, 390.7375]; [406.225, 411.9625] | 1.36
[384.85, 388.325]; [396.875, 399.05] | 1.22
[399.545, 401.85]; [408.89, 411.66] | 1.11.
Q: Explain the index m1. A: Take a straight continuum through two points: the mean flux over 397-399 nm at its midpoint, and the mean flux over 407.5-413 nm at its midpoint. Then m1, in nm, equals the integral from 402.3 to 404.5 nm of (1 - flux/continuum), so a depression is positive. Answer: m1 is 0.156 nm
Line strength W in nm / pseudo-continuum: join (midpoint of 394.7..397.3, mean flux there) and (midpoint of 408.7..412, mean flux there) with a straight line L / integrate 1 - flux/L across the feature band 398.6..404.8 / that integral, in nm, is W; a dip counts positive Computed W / -0.099 nm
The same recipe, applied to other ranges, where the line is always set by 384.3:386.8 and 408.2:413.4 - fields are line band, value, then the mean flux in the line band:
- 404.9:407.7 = -0.06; 9.23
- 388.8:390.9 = 0.21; 7.16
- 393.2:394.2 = 0.03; 7.93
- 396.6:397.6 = 0.01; 8.31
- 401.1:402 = 0.00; 8.7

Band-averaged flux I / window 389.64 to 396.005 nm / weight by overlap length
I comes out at 8.07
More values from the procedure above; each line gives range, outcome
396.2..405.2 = 8.75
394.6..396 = 8.7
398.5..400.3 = 8.77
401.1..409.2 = 9.1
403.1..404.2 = 8.06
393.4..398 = 8.4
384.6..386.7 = 7.7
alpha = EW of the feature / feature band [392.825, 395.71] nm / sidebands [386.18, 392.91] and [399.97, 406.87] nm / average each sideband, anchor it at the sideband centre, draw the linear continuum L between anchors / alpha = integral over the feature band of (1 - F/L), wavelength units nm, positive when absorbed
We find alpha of -0.157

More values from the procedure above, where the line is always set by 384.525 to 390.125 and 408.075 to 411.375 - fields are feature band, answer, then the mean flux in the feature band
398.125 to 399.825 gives -0.13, 9.01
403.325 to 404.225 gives 0.06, 8.13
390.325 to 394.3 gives -0.04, 7.93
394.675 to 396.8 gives -0.06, 8.36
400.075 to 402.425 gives -0.06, 8.76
